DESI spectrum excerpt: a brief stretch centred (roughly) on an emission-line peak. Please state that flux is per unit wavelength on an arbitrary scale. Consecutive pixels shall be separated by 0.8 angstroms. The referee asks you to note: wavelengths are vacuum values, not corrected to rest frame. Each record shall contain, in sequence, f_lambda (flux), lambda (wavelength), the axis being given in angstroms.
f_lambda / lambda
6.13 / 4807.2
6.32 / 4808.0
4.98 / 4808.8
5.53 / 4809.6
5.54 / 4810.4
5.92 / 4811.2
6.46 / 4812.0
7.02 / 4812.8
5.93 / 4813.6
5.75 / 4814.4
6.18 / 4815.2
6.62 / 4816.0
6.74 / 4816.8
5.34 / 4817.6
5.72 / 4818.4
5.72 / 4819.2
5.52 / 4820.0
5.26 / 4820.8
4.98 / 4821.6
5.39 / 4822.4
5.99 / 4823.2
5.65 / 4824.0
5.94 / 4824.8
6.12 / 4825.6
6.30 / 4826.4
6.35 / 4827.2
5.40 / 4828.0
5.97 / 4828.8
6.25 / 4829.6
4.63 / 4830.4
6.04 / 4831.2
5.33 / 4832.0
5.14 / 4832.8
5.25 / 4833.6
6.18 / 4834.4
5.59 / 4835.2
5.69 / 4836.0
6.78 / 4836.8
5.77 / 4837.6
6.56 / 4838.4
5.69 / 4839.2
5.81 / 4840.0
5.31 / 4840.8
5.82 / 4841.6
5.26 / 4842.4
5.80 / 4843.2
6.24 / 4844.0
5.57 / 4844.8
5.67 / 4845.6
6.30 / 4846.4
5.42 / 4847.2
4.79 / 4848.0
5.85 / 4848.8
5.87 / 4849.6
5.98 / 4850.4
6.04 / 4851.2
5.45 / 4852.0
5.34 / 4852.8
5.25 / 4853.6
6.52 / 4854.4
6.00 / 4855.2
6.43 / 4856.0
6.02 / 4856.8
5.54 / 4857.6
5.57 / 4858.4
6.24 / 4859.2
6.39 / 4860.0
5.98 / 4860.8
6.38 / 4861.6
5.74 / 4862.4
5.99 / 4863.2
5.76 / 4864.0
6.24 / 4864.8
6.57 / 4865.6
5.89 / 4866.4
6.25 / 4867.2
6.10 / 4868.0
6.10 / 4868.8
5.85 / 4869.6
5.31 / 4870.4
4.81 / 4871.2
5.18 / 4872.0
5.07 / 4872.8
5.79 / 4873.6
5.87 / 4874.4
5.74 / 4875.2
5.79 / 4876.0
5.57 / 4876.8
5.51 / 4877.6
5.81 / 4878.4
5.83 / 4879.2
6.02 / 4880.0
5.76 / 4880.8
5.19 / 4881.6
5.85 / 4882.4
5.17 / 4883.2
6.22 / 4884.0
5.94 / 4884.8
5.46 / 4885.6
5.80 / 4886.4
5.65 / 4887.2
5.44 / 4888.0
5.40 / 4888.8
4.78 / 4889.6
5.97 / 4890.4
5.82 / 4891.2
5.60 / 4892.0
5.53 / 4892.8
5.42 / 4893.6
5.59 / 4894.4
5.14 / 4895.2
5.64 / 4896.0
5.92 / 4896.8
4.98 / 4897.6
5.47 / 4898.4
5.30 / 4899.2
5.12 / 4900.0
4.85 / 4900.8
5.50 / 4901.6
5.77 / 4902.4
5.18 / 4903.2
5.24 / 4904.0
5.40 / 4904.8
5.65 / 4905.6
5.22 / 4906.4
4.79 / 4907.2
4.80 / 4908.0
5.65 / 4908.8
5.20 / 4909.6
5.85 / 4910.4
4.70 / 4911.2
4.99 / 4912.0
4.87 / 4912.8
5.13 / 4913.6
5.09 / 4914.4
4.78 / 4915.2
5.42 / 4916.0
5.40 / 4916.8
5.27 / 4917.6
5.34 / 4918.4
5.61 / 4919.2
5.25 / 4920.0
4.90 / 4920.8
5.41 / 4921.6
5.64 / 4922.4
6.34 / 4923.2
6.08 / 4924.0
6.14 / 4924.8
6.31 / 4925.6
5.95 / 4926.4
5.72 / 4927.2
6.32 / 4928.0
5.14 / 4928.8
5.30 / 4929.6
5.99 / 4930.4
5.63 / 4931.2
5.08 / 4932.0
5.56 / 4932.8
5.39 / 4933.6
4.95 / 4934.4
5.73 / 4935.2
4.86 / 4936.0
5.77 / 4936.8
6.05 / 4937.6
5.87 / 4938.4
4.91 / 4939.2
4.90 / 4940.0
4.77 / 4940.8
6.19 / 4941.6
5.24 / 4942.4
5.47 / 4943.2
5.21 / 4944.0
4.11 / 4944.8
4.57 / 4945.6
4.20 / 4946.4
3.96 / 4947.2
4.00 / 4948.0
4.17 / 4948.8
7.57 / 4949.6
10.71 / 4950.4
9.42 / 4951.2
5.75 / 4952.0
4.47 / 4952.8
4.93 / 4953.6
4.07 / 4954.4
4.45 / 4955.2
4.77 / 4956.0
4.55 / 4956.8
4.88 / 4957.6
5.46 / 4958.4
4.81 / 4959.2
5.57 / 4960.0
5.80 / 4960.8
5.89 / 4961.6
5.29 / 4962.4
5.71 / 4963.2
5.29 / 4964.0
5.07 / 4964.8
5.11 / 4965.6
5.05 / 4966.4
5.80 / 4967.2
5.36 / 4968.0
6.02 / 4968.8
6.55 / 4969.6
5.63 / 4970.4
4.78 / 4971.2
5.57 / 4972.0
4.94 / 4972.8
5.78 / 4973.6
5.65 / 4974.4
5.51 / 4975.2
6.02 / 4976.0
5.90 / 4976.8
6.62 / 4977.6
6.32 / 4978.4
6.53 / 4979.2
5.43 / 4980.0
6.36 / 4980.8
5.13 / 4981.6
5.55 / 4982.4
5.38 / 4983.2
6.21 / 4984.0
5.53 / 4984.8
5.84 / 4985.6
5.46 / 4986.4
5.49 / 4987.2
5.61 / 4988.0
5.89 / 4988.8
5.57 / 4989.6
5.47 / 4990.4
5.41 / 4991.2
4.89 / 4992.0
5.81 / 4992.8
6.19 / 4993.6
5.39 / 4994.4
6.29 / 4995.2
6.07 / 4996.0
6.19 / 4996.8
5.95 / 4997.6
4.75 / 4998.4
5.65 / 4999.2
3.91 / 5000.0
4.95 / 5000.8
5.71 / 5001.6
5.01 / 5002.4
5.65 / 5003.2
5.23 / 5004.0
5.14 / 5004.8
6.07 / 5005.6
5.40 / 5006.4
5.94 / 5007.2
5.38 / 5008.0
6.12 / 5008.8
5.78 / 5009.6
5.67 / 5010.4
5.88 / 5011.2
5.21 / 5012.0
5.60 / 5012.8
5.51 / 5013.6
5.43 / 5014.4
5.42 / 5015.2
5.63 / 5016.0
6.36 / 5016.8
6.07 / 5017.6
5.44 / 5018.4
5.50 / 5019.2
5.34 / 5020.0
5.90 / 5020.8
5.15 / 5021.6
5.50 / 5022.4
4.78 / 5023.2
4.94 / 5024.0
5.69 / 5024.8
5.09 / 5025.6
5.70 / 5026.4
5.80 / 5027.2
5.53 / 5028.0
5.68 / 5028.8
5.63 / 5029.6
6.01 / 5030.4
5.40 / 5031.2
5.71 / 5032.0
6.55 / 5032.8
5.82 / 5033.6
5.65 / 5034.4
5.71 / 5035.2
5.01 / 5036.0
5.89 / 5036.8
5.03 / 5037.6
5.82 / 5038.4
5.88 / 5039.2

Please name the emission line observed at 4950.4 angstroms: H-gamma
